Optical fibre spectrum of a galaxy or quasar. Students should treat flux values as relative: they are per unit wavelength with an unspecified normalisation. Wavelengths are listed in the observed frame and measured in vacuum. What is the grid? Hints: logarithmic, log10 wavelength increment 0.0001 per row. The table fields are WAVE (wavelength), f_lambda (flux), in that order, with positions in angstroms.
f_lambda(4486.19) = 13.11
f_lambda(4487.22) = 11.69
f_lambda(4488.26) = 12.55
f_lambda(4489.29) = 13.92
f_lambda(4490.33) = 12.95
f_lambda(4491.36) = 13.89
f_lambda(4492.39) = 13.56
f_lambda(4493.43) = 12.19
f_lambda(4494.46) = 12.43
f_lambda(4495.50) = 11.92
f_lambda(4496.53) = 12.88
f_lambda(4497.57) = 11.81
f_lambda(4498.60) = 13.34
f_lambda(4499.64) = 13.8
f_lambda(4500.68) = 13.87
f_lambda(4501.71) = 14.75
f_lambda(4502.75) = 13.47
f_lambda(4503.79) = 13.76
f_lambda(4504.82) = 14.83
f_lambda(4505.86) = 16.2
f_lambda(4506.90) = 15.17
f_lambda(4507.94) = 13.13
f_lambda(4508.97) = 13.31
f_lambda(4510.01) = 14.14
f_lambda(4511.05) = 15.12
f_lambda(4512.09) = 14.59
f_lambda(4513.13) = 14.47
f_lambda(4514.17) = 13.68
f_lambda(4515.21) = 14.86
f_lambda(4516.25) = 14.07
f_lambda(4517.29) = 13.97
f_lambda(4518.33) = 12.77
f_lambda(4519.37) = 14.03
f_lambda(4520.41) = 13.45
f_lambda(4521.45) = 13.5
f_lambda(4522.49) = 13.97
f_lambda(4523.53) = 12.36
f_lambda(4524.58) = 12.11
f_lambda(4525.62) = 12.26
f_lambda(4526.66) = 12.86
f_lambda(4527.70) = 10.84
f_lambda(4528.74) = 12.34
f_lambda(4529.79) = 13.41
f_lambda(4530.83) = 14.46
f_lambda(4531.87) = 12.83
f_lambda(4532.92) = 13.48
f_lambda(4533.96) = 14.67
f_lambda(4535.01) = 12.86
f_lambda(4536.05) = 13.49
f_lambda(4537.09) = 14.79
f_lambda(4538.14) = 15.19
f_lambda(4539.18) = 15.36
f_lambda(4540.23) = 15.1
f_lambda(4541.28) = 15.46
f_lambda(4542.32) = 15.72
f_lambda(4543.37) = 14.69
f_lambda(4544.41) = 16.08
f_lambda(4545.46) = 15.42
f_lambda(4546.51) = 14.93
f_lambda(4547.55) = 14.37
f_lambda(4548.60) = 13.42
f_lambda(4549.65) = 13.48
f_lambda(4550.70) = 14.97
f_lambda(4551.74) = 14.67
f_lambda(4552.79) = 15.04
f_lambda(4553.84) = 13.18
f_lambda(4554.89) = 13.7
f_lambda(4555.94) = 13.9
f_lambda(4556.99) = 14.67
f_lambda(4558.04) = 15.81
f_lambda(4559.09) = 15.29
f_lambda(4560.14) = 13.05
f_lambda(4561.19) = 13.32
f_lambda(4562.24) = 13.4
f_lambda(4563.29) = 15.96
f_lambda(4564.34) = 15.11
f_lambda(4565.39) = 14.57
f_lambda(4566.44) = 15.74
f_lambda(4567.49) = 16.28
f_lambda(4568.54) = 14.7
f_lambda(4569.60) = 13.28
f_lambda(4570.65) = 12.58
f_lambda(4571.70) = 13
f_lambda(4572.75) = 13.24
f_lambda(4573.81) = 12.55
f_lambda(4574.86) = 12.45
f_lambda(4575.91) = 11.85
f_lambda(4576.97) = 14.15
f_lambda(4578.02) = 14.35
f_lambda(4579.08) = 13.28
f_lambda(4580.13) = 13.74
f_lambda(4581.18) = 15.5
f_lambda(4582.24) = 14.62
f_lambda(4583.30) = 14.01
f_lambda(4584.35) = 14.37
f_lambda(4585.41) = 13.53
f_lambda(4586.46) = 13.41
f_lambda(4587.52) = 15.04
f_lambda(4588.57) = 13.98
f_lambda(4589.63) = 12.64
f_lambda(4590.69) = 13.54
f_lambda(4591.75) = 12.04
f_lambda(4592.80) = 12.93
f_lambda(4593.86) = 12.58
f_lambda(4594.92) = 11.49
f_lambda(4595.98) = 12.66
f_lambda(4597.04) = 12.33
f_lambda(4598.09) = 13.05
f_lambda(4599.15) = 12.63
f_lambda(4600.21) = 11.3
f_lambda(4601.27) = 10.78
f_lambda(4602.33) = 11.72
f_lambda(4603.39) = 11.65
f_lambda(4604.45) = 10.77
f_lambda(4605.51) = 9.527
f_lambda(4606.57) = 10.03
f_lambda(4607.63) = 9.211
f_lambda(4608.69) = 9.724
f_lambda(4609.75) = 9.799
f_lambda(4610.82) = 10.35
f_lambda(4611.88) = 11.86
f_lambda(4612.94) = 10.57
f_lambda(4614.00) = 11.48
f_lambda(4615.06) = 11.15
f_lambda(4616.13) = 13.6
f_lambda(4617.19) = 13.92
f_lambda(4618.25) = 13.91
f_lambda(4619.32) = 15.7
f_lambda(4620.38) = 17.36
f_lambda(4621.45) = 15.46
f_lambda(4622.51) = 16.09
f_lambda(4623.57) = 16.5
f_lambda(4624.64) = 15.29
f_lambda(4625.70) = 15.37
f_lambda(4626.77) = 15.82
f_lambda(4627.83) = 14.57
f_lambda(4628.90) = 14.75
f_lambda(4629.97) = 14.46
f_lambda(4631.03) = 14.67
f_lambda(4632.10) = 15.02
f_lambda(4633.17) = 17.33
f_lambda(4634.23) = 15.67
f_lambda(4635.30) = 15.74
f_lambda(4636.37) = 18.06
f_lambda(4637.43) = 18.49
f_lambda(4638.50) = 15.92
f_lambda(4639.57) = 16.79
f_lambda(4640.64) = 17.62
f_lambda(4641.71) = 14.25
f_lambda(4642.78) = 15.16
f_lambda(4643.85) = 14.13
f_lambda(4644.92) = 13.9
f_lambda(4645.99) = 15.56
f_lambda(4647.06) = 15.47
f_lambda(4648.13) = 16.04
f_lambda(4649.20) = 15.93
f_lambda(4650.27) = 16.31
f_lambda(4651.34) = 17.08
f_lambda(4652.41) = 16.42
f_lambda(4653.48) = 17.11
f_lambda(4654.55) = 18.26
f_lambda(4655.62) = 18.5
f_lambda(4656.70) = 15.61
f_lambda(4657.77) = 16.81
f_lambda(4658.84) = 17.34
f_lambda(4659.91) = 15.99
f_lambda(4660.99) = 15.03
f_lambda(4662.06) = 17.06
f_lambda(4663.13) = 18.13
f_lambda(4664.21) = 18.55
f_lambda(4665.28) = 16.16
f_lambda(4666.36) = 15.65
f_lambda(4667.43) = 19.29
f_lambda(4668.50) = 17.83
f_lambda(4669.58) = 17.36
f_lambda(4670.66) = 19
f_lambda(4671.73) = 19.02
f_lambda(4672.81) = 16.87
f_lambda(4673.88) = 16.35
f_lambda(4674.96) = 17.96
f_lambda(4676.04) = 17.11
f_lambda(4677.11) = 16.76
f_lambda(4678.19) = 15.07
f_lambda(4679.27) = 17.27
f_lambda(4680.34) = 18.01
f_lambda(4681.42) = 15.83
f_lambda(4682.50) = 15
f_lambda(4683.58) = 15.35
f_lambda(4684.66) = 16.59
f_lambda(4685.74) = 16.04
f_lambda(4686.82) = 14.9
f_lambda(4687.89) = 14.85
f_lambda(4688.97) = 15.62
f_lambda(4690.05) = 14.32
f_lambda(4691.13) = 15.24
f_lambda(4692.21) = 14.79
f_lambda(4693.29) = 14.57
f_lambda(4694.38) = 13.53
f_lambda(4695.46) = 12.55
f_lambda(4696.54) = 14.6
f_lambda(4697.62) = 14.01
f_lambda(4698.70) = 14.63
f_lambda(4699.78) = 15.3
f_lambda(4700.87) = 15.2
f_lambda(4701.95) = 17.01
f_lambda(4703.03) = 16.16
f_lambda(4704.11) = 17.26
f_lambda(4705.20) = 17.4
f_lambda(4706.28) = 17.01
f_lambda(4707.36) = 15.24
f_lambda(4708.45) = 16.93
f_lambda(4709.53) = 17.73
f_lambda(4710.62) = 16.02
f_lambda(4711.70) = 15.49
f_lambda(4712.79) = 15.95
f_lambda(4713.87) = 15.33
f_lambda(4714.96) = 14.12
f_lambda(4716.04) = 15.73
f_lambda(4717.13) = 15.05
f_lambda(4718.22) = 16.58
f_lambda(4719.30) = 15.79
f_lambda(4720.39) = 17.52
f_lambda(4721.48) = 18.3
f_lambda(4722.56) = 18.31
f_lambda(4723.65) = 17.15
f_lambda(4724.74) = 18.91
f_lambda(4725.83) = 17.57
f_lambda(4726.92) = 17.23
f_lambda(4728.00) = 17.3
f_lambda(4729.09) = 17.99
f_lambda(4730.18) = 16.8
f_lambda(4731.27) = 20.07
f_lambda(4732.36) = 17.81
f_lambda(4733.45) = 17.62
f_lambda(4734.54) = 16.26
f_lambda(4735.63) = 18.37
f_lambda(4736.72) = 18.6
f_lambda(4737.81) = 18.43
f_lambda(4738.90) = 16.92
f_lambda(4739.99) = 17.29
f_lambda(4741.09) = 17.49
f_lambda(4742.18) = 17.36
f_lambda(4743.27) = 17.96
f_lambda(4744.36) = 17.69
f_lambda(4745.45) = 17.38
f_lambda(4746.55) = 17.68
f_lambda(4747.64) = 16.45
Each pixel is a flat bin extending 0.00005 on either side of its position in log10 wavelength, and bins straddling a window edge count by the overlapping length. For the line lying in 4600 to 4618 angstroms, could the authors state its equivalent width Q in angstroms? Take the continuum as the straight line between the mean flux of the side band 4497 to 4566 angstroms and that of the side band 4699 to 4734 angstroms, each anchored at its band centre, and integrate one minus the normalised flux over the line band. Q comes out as 4.91 angstroms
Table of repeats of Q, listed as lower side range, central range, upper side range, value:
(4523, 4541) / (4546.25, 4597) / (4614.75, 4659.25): 1.7 angstroms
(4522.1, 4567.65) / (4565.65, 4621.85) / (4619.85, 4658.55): 8.4 angstroms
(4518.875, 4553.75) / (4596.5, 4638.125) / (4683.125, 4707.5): 3.4 angstroms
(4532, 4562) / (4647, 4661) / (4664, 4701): -0.9 angstroms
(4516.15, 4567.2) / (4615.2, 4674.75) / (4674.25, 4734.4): -3.0 angstroms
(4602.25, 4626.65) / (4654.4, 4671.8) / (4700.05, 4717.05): -3.4 angstroms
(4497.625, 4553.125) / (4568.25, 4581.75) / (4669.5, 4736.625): 1.2 angstroms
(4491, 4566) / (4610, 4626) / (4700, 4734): 1.6 angstroms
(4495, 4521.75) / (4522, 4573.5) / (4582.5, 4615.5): -4.2 angstroms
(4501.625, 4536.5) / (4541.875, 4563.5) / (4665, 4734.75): -0.5 angstroms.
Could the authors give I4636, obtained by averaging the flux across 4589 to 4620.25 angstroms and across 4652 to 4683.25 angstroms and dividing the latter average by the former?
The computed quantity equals 1.4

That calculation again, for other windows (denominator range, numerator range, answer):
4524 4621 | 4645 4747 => 1.24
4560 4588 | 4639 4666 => 1.17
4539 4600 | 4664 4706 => 1.15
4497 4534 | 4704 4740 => 1.25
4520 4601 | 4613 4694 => 1.16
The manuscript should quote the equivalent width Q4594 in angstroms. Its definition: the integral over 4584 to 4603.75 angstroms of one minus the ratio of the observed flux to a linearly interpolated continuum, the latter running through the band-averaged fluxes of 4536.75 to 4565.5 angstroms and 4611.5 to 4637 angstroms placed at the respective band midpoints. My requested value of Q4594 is 2.7 angstroms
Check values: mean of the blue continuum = 14.7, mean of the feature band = 12.7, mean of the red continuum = 14.8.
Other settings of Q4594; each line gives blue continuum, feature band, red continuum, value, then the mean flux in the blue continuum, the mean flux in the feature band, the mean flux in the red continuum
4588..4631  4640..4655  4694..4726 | -2.0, 12.8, 15.9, 16.1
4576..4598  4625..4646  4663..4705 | -1.2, 13.5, 15.7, 16.1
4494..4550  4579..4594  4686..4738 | 1.0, 13.9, 13.7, 16.3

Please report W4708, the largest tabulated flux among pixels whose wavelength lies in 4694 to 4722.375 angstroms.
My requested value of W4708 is 18.3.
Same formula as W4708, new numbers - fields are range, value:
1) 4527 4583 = 16.28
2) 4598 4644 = 18.49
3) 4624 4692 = 19.29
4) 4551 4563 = 15.81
